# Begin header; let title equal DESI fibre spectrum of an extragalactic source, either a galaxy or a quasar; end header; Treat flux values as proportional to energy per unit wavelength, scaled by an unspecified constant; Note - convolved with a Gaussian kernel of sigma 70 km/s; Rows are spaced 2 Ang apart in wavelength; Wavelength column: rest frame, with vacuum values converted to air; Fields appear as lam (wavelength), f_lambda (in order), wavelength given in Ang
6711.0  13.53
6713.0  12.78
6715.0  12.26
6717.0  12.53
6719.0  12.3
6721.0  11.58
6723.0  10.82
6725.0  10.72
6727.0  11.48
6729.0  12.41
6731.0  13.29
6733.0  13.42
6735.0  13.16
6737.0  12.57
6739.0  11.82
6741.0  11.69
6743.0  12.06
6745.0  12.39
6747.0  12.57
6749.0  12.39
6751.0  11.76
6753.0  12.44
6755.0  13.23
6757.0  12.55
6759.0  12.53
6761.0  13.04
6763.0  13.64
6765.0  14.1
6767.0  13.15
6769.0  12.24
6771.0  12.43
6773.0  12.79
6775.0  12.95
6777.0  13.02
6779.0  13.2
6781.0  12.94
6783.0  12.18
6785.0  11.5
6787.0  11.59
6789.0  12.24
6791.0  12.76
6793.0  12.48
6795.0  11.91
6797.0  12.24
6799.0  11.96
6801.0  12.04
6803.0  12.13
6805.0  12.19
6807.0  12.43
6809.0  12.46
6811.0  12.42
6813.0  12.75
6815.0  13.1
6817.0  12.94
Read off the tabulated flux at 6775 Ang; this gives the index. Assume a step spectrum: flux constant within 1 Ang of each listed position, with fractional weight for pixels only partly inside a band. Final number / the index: 12.95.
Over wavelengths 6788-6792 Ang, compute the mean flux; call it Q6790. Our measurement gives 12.5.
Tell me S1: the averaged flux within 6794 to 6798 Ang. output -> 12.1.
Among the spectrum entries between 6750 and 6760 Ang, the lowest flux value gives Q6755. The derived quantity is 11.76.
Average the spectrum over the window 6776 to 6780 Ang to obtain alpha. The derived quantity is 13.1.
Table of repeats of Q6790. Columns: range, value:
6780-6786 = 12.2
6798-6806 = 12.1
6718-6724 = 11.6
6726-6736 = 12.8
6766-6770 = 12.7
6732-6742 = 12.5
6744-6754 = 12.3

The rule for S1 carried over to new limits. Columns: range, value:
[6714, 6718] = 12.4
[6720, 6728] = 11.1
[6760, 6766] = 13.6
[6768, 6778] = 12.7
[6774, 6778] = 13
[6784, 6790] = 11.8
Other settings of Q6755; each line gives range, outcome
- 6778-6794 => 11.5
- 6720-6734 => 10.72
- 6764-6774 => 12.24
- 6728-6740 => 11.82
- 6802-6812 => 12.13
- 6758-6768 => 12.53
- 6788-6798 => 11.91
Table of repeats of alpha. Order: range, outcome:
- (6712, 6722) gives 12.3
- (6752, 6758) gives 12.7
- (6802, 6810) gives 12.3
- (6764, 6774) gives 12.9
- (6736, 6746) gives 12.1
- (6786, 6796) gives 12.2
